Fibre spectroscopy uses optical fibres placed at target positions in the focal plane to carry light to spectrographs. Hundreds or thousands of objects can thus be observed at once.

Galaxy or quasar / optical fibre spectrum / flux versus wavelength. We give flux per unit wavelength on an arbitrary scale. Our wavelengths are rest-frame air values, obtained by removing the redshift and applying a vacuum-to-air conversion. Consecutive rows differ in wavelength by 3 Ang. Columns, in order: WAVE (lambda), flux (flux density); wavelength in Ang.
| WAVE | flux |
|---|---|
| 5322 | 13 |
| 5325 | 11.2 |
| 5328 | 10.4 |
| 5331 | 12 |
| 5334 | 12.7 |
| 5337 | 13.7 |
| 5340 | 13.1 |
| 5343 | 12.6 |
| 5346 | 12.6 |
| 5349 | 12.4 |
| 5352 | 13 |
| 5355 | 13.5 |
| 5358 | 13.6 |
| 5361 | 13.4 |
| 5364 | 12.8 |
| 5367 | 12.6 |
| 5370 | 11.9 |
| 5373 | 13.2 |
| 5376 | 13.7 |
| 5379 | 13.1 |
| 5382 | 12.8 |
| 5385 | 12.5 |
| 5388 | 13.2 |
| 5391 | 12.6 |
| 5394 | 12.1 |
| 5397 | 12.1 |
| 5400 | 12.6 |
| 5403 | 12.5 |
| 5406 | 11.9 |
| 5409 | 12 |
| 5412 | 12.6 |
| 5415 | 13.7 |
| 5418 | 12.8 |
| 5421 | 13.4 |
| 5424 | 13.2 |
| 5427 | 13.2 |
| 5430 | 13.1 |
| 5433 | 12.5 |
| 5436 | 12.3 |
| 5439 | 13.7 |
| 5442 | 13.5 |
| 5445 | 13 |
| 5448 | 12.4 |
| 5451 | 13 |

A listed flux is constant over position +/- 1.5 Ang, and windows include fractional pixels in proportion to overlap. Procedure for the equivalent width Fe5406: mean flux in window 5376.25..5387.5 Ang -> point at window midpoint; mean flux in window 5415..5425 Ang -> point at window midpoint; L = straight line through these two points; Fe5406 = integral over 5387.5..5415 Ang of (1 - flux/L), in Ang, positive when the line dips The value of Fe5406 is 1.3 Ang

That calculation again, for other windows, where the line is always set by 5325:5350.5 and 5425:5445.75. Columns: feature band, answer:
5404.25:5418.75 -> 0.3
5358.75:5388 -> -0.7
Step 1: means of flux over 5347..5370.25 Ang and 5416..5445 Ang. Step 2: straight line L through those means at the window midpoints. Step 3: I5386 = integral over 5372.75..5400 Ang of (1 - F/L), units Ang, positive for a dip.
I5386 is 0.5 Ang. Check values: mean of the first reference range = 12.9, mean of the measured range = 12.8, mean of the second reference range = 13.1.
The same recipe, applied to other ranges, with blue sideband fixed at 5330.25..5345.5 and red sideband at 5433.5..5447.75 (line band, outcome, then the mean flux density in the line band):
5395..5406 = 0.5 Ang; 12.3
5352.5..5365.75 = -0.4 Ang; 13.3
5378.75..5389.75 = 0.0 Ang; 12.9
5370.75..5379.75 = -0.2 Ang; 13.2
